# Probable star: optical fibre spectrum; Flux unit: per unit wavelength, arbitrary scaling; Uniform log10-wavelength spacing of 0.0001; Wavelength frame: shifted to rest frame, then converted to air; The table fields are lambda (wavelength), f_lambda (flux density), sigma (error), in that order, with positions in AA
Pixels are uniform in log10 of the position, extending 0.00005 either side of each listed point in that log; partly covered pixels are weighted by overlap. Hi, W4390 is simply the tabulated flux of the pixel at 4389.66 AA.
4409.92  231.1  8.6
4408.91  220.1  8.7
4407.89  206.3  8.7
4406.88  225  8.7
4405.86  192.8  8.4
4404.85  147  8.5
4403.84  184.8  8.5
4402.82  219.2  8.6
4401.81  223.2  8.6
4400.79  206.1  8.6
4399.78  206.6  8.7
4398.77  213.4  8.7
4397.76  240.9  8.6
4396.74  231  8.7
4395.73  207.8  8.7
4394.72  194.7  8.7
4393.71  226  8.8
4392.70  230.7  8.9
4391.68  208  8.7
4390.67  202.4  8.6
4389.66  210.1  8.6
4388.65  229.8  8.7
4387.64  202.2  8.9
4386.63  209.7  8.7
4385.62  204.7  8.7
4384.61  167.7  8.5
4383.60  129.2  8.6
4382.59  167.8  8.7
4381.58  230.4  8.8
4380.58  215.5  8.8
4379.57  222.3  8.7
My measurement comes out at 210.1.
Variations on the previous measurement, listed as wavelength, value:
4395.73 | 207.8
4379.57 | 222.3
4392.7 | 230.7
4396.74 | 231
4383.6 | 129.2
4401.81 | 223.2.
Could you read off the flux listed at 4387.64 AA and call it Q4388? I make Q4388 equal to 202.2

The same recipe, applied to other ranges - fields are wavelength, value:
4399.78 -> 206.6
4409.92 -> 231.1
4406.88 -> 225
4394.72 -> 194.7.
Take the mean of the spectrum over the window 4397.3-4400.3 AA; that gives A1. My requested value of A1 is 221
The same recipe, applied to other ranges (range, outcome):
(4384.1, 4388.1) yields 196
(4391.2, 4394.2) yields 221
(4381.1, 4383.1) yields 198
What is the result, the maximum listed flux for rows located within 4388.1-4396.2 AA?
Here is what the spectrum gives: 230.7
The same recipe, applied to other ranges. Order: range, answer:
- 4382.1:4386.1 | 204.7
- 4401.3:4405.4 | 223.2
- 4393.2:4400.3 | 240.9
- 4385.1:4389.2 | 229.8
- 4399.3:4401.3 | 206.6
